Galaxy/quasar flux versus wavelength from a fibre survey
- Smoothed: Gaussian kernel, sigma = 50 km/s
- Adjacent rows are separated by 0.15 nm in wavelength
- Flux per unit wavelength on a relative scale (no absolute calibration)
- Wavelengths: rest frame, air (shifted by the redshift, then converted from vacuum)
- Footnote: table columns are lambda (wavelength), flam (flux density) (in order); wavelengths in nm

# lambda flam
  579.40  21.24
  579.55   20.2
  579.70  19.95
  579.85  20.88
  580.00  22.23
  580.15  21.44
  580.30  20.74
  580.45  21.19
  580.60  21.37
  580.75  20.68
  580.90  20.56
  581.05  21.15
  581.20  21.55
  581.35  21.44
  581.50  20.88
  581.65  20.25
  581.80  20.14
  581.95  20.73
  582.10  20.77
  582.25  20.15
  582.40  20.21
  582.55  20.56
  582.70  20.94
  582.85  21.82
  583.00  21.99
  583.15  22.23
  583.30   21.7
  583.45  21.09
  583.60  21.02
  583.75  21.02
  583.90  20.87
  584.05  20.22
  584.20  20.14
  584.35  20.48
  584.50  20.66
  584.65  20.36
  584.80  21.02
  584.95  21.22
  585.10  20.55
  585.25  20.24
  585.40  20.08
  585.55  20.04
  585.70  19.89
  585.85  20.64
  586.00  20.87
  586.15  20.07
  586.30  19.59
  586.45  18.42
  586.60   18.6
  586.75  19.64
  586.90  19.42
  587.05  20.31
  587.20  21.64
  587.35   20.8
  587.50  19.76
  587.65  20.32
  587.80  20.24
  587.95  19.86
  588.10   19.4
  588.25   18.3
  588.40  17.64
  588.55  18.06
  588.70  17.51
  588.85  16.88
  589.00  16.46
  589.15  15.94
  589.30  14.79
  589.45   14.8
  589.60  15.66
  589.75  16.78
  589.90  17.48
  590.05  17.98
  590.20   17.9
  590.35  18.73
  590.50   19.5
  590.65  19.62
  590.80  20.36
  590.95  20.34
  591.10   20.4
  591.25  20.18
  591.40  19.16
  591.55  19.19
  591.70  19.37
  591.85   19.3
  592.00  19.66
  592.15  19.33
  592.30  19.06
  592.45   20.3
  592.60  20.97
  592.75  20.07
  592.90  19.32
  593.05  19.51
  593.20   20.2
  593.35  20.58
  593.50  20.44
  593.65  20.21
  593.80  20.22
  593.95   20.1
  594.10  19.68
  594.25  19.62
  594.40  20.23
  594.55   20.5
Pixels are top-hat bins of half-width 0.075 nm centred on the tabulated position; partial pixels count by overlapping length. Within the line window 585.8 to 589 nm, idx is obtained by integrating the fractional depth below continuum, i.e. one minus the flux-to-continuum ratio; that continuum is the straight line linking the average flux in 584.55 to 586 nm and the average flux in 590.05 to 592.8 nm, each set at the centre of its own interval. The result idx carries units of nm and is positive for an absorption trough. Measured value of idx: 0.131 nm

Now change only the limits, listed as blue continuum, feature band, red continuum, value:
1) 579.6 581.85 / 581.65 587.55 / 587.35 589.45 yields -0.31 nm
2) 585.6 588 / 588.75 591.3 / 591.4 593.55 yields 0.26 nm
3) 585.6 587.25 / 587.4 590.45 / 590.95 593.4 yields 0.32 nm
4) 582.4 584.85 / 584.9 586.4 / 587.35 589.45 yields -0.04 nm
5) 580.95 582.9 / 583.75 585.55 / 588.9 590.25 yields -0.12 nm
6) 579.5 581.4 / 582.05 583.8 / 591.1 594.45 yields -0.03 nm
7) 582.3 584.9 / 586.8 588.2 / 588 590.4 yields -0.14 nm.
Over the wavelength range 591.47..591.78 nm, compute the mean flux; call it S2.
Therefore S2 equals 19.3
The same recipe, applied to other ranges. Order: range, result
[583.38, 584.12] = 20.8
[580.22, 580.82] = 21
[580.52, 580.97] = 20.9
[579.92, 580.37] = 21.5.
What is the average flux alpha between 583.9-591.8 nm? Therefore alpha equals 19.2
